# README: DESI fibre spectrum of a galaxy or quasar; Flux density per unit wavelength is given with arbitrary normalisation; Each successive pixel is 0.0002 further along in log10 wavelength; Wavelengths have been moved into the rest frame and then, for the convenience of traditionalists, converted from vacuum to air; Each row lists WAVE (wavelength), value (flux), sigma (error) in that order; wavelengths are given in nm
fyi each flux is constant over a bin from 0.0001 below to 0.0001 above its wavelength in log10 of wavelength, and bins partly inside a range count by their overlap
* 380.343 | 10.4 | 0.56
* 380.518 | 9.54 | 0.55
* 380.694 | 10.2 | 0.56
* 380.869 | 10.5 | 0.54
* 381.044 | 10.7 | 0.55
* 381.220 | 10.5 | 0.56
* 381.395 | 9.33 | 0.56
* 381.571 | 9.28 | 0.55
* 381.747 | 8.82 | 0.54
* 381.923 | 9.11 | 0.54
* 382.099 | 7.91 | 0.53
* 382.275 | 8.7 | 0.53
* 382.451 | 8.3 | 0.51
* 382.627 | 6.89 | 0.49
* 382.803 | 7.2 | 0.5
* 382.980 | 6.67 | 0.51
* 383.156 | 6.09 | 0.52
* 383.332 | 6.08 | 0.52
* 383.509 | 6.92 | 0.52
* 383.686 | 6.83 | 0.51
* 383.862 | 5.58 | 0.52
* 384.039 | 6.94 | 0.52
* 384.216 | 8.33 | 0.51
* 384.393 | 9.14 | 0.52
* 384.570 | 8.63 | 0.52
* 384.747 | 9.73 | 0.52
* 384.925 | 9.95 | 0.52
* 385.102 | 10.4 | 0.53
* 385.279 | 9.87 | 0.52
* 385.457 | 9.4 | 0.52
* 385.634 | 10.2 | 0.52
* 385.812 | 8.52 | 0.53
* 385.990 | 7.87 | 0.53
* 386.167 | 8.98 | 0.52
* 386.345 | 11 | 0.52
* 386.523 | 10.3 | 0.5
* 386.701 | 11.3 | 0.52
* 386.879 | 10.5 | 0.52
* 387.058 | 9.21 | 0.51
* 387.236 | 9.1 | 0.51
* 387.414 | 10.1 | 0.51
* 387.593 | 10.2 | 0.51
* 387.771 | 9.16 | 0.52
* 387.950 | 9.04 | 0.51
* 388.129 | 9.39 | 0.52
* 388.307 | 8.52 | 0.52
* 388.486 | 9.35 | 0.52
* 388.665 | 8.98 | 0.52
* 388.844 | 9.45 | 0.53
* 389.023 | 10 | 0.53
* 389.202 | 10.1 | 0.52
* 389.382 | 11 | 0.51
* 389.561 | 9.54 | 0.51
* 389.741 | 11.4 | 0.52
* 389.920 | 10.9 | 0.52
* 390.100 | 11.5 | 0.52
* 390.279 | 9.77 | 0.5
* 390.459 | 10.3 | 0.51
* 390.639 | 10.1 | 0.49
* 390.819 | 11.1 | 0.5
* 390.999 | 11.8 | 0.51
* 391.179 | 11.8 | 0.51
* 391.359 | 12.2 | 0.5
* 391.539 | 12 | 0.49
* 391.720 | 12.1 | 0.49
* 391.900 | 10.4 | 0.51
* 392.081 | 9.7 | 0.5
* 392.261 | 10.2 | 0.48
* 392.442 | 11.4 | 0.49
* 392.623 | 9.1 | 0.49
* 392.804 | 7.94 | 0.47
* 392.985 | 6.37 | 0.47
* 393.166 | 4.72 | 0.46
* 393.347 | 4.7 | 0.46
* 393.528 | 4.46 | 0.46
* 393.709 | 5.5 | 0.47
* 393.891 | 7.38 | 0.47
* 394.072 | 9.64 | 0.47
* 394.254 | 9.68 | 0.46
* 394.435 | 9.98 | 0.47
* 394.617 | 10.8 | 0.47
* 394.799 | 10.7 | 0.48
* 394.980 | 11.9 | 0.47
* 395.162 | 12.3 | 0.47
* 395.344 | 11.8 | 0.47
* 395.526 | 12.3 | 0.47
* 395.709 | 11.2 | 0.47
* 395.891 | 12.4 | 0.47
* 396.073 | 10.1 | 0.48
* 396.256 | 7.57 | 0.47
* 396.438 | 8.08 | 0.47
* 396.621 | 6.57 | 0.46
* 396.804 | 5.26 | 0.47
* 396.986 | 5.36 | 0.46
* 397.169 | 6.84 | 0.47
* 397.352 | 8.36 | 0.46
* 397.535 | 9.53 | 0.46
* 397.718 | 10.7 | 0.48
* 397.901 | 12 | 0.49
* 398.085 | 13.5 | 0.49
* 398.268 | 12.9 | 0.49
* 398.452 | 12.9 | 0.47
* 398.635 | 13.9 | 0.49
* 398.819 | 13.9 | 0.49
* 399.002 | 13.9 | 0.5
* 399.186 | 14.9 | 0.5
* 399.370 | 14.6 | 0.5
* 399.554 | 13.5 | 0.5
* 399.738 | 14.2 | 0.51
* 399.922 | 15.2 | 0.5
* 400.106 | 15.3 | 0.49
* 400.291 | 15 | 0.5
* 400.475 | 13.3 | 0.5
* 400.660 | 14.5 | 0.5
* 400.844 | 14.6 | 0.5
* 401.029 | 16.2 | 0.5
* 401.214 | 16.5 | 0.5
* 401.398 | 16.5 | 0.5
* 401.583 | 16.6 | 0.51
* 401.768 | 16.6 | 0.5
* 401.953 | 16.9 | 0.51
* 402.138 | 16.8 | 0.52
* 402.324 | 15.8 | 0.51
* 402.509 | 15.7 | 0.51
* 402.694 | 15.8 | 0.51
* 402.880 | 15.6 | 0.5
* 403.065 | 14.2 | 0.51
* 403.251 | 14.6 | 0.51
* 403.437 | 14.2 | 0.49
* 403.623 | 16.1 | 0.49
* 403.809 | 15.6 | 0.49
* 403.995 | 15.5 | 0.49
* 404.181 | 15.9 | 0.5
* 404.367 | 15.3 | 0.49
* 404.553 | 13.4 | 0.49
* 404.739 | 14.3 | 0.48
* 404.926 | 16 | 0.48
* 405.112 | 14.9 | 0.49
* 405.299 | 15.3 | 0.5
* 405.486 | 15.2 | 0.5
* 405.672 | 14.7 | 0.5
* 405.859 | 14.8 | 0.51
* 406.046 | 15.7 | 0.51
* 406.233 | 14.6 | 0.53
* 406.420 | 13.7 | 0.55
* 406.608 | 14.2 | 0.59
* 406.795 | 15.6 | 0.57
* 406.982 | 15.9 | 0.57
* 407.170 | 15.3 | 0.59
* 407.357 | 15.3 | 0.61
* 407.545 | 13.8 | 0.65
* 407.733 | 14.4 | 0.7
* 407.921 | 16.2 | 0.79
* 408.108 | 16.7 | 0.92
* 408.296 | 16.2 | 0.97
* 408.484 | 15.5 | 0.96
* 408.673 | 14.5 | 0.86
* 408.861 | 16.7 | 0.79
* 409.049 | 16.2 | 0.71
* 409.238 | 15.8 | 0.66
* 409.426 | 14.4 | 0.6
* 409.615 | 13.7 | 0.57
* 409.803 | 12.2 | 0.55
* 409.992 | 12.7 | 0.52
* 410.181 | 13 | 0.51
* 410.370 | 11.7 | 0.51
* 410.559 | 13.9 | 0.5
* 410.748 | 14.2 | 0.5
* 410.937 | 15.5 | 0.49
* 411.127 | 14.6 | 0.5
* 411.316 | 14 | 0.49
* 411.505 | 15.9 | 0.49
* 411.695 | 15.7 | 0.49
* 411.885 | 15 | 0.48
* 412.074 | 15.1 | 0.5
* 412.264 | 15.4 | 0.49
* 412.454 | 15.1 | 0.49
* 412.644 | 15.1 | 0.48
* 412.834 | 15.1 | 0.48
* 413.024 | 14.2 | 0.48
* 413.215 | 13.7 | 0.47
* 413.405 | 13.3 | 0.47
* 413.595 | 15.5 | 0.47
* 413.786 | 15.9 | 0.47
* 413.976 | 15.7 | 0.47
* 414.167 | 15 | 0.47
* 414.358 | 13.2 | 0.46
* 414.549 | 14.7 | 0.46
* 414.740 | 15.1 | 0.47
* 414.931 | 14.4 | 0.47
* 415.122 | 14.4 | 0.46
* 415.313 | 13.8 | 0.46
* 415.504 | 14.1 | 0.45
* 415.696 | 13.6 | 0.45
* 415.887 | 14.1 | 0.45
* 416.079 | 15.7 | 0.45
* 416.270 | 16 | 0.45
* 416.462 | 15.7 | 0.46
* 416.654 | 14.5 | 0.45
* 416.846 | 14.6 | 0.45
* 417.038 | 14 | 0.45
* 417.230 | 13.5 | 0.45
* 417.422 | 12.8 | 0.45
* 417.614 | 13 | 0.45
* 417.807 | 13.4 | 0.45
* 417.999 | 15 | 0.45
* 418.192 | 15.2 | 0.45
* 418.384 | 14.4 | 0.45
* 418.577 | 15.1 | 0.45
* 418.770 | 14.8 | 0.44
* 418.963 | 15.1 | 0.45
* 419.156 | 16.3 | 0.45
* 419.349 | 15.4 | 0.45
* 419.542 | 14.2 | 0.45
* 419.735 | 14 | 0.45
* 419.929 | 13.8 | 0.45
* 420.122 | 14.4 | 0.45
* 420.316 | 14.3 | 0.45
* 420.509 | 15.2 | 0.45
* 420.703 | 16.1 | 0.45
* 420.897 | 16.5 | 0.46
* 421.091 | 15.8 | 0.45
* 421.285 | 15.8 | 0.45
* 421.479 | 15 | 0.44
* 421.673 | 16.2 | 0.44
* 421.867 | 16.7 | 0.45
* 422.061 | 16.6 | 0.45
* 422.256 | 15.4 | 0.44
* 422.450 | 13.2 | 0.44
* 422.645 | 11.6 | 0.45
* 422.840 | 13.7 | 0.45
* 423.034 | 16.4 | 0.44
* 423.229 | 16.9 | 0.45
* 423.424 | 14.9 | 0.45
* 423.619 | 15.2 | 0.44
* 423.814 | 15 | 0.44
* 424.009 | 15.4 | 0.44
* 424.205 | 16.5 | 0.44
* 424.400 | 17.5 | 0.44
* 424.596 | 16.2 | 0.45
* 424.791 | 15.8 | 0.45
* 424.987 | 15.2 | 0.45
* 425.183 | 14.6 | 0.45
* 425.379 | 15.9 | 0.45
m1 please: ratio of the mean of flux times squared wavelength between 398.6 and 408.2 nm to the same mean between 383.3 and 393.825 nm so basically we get 1.75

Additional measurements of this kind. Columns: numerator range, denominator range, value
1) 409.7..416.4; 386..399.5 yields 1.59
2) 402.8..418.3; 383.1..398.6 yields 1.71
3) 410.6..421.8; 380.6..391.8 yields 1.81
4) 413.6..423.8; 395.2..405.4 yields 1.20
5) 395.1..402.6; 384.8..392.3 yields 1.33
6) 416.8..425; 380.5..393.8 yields 1.93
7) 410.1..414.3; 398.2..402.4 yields 1.04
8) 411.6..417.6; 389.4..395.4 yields 1.67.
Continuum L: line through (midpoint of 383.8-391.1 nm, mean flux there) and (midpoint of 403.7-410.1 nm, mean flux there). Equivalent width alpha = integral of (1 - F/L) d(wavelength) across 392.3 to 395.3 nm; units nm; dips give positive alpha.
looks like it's 0.74 nm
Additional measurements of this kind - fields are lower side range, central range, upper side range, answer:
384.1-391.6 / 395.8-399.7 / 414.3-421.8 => 0.24 nm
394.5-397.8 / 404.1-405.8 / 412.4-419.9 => -0.47 nm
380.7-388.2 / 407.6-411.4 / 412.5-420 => -0.36 nm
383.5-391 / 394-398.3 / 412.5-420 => 0.44 nm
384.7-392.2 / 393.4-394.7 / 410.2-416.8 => 0.36 nm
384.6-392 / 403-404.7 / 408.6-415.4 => -0.25 nm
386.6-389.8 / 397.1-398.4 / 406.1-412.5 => 0.15 nm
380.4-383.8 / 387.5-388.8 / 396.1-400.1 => 0.03 nm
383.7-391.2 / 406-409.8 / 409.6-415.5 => -0.45 nm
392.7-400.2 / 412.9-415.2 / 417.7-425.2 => -0.14 nm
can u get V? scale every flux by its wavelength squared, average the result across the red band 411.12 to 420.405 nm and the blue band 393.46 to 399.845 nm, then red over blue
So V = 1.5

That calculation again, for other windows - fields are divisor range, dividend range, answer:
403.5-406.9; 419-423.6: 1.09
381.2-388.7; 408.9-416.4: 1.90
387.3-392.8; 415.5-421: 1.63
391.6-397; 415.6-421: 1.82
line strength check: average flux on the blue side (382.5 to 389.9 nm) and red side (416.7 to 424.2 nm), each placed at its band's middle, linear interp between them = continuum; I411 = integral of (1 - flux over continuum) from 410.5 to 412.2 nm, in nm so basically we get -0.20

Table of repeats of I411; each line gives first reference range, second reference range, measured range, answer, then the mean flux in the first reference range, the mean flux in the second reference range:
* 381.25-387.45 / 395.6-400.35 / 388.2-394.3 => 0.320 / 8.67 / 11.4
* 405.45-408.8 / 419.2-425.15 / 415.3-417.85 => 0.169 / 15.1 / 15.3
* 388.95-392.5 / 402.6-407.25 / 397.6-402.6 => -0.366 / 10.9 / 15.1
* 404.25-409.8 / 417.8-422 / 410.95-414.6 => 0.060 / 15.1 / 15.2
